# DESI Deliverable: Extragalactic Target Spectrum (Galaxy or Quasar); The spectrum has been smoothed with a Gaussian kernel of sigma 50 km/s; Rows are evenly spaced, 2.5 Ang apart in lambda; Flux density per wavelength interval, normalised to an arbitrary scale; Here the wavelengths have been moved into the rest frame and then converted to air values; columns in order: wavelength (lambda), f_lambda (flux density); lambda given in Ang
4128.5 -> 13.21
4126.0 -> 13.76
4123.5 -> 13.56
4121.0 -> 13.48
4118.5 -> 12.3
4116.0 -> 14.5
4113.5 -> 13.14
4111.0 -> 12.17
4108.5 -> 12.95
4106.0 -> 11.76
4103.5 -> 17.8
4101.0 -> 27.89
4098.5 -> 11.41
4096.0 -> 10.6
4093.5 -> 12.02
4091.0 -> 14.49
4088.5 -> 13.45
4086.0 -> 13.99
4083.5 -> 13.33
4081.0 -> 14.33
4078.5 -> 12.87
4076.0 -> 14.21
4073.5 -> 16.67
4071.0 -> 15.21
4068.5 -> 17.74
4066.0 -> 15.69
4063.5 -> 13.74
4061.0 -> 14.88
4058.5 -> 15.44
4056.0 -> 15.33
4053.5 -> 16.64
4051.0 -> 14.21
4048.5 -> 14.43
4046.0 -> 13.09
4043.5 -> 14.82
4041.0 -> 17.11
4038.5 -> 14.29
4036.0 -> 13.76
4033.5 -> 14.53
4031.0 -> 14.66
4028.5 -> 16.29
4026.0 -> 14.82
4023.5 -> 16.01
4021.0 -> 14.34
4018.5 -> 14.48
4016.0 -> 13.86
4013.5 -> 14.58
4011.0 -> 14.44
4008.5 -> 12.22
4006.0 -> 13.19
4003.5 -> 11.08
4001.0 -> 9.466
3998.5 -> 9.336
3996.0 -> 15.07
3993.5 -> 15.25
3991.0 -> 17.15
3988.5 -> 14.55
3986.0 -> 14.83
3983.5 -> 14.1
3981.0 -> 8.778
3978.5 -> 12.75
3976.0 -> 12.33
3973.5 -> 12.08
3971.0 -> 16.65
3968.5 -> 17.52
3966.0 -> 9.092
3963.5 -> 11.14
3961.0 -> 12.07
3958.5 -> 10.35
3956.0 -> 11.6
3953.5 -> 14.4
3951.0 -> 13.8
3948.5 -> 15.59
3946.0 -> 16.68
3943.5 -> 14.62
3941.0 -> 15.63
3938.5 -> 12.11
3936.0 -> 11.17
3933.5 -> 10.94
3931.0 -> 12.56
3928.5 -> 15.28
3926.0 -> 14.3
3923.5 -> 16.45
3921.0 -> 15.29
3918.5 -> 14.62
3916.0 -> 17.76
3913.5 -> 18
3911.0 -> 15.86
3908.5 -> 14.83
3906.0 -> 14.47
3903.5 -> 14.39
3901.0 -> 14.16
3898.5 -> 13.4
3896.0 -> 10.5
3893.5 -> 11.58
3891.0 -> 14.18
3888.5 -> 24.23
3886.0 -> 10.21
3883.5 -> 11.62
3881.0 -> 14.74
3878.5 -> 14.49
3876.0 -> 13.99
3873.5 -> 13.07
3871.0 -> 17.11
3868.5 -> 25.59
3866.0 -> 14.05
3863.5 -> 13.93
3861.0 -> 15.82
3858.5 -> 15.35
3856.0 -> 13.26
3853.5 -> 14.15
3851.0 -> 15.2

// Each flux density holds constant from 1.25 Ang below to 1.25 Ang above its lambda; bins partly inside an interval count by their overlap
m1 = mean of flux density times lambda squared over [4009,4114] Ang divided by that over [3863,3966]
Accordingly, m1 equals 1.10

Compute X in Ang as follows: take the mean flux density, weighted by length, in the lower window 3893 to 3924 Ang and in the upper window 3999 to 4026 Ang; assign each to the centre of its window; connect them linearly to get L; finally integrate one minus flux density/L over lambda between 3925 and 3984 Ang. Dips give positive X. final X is 4.14 Ang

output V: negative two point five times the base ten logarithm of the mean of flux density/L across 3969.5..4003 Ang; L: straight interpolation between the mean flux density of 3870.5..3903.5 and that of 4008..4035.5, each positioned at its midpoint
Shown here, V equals 0.10 mag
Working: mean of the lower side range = 14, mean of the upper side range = 14.6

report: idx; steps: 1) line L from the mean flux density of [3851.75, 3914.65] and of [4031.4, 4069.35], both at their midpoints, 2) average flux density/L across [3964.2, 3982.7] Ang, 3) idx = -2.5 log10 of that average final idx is 0.18 mag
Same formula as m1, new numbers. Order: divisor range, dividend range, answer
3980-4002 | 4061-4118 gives 1.15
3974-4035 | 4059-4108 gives 1.13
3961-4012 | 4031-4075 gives 1.20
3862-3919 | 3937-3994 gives 0.94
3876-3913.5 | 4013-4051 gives 1.10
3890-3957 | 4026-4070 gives 1.13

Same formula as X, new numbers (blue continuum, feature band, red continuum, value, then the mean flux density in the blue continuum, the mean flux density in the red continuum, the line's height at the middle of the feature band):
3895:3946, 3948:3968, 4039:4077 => 3.15 Ang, 14.4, 15.3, 14.6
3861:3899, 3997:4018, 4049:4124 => 3.28 Ang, 14.9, 14.5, 14.7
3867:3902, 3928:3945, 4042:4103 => 2.01 Ang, 14.9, 14.9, 14.9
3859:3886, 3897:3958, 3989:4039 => 1.18 Ang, 15.2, 13.9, 14.7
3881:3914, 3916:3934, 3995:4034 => -0.52 Ang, 14.3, 13.6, 14.2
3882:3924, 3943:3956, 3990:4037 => -0.28 Ang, 14.8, 13.9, 14.4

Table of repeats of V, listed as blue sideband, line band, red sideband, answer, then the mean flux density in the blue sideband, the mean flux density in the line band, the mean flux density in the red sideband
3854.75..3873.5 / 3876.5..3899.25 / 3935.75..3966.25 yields 0.11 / 16.2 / 13.9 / 13.1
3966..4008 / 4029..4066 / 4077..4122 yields -0.09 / 13.2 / 14.8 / 14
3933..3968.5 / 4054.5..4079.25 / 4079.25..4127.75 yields -0.11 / 13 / 15.2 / 14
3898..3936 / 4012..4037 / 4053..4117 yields 0.00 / 14.7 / 14.7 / 14.7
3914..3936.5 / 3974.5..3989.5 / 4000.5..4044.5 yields 0.12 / 14.5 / 12.8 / 14.2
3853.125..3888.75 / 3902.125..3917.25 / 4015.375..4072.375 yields -0.05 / 15.2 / 15.9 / 15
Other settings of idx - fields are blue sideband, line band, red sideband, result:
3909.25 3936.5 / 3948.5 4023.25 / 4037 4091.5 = 0.13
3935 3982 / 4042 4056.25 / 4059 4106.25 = -0.02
